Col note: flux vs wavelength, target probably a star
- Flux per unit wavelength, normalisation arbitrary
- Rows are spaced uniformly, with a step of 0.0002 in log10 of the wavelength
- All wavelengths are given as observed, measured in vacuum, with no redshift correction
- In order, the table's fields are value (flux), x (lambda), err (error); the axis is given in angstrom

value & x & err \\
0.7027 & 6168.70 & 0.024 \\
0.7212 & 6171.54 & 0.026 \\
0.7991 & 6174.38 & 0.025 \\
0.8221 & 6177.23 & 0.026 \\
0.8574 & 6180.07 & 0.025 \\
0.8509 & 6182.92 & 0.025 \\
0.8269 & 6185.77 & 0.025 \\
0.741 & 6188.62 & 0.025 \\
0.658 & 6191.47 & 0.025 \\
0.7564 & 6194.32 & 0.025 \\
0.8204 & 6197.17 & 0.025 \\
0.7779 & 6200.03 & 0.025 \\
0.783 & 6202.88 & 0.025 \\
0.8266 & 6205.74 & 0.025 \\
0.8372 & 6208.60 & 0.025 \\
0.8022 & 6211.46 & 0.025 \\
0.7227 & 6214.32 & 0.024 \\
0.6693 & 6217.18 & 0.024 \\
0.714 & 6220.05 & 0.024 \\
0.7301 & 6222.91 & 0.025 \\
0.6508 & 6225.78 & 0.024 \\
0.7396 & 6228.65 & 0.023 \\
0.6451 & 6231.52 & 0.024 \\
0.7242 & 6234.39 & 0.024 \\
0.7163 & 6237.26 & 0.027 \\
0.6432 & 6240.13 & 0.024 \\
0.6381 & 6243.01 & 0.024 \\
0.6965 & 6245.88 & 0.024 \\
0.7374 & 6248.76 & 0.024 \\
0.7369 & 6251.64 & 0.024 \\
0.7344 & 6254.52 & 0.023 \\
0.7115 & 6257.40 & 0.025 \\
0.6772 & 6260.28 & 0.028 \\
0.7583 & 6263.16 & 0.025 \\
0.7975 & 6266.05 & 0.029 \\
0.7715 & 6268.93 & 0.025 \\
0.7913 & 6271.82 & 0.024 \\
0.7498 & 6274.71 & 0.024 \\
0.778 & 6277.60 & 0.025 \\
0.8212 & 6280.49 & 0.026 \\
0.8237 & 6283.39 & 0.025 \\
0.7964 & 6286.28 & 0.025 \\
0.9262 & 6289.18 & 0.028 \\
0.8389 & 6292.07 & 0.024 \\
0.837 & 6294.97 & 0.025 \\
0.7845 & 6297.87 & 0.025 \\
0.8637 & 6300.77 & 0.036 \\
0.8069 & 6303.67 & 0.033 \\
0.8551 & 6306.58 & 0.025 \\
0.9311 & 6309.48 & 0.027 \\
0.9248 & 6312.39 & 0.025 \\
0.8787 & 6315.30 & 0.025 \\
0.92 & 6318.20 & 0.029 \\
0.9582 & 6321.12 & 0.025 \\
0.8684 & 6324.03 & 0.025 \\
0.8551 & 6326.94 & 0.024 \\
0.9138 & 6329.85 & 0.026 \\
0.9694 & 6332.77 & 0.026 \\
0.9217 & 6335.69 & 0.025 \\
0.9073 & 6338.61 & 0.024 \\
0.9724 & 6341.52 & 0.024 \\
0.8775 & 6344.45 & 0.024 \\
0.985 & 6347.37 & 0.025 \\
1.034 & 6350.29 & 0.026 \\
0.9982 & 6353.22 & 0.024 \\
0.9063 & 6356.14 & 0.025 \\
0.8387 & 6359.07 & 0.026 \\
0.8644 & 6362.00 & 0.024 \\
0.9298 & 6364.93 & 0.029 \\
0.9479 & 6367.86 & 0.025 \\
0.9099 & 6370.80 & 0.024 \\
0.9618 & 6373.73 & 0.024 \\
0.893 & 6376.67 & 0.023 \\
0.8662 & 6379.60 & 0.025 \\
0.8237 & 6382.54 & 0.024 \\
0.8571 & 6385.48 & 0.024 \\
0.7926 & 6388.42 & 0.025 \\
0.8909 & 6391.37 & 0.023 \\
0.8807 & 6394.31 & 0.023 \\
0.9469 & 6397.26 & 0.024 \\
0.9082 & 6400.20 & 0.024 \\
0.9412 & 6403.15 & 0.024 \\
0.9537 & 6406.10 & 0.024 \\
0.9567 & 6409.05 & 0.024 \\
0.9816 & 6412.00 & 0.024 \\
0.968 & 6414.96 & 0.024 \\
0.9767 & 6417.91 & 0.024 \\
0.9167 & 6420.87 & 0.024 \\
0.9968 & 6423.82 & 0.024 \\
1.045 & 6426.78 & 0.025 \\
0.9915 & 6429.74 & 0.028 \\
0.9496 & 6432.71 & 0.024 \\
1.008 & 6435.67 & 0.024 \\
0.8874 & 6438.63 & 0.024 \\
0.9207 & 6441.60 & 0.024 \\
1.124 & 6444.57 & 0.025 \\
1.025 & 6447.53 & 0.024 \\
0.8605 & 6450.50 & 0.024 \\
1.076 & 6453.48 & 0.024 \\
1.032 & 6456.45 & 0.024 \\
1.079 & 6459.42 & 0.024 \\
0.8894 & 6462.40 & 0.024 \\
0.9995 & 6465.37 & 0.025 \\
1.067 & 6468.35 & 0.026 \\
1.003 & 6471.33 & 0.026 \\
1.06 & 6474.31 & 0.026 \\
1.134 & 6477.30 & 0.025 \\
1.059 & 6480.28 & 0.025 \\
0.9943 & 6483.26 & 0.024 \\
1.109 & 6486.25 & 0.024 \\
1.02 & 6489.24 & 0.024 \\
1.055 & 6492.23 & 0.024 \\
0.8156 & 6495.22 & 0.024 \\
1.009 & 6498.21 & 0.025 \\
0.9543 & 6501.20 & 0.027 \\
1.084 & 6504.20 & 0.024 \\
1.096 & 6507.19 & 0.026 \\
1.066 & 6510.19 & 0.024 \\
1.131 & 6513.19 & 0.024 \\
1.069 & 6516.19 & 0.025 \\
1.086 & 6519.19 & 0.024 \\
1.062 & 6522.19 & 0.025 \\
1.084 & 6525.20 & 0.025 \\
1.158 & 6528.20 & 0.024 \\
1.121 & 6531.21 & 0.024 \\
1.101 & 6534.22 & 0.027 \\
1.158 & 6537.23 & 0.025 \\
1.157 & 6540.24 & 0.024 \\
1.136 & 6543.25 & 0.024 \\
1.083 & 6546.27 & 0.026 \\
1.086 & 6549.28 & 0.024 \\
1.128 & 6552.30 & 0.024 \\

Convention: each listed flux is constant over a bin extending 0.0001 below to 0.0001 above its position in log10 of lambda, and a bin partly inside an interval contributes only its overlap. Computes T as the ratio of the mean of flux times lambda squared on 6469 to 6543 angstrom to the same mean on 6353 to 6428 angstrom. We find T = 1.2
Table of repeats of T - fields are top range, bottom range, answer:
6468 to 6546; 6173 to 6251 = 1.57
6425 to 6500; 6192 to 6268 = 1.48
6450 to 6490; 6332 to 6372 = 1.15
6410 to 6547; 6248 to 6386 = 1.26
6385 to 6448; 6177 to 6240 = 1.35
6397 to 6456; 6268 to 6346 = 1.17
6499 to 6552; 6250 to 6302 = 1.50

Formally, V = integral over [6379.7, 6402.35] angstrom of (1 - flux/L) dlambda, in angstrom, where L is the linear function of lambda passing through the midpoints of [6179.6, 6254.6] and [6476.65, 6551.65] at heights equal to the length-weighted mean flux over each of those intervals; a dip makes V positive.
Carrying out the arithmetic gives 1.5 angstrom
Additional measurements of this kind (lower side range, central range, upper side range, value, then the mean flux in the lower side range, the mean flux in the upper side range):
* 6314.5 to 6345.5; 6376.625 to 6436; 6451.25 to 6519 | 2.7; 0.914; 1.04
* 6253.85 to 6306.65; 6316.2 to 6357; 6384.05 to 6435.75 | -3.6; 0.795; 0.941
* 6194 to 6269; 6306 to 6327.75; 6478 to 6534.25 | -1.8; 0.733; 1.06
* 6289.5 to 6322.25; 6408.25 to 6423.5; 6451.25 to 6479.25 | 0.3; 0.874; 1.03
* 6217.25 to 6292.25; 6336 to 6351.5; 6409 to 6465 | -1.6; 0.741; 0.984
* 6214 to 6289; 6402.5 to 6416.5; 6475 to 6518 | -0.4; 0.733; 1.04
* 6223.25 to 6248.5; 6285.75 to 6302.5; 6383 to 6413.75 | -1.7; 0.686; 0.908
